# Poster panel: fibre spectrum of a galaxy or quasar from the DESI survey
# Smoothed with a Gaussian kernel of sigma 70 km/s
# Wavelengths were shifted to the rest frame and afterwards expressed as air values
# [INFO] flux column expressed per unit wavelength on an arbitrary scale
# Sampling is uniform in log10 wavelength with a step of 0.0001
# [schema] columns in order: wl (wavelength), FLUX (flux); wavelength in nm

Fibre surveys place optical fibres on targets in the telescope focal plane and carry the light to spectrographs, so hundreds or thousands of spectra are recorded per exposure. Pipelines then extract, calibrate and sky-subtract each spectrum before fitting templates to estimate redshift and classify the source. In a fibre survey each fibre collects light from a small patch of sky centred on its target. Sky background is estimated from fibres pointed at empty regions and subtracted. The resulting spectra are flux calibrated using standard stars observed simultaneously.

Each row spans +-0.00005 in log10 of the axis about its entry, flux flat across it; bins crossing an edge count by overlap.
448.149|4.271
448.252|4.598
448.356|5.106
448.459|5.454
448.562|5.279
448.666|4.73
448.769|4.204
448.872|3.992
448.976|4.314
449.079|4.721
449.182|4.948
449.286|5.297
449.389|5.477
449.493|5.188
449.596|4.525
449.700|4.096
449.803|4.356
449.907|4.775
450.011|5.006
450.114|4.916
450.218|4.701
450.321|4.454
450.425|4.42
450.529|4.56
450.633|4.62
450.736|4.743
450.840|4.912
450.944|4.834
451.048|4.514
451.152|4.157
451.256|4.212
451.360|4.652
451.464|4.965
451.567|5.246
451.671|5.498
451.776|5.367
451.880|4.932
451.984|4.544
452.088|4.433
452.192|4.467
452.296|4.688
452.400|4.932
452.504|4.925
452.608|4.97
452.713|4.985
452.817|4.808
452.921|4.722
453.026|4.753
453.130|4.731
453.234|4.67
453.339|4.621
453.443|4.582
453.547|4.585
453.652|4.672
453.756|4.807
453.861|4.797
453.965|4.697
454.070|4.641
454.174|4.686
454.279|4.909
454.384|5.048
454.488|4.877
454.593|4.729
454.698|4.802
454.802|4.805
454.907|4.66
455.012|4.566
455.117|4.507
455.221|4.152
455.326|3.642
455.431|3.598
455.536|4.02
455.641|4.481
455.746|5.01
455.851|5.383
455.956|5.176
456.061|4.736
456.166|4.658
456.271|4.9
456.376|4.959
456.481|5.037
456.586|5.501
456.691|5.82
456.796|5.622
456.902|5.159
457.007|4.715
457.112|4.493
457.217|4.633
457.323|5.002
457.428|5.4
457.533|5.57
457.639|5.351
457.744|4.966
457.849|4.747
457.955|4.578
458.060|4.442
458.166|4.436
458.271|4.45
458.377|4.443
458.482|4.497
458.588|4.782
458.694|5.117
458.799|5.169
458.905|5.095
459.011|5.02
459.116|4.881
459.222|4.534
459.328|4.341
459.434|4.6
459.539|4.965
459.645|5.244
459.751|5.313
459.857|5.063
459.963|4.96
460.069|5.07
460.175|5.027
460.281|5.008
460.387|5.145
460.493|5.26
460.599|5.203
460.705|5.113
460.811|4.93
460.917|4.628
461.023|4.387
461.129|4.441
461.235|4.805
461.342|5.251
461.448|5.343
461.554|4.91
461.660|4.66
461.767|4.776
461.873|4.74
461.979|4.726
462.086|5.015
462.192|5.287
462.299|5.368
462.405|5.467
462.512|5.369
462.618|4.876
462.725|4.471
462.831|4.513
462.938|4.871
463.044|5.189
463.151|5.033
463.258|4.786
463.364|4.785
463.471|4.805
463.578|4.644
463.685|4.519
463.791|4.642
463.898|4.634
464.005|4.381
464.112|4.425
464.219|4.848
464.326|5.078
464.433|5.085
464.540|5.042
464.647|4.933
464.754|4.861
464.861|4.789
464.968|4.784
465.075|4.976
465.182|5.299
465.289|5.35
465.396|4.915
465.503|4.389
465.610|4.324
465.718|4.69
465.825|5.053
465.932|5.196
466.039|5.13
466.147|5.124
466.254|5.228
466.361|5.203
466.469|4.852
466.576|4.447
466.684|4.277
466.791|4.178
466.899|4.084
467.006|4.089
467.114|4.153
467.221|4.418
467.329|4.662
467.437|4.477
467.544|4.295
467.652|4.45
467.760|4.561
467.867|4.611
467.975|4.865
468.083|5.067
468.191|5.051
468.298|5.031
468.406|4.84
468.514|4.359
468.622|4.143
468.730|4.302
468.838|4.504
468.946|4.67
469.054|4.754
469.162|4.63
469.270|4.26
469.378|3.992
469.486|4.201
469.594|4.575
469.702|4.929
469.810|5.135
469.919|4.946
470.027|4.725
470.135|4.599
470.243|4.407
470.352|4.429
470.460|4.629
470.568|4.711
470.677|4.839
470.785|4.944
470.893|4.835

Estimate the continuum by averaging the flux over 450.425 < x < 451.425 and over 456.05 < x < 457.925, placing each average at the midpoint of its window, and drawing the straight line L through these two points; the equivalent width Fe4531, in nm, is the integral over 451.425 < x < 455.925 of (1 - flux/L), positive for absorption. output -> 0.07 nm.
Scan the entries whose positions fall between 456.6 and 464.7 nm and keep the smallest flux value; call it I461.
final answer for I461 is 4.341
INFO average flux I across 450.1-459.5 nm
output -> 4.77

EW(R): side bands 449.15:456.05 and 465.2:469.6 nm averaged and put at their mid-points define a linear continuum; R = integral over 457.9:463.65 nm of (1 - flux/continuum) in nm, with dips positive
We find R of -0.27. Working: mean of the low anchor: 4.72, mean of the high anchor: 4.63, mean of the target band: 4.88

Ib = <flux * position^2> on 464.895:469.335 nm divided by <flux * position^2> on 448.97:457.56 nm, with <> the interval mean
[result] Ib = 1.04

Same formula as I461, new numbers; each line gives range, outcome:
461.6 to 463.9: 4.471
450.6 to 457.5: 3.598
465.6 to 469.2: 4.084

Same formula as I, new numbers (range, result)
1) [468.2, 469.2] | 4.6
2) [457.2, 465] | 4.89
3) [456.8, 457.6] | 5.04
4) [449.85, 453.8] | 4.75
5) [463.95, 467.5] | 4.75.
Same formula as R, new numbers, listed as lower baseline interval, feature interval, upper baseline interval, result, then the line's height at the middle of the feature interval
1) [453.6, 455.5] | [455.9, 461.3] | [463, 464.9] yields -0.29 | 4.68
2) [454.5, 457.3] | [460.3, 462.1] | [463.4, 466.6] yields -0.03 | 4.82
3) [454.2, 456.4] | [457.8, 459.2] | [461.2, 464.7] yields 0.00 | 4.75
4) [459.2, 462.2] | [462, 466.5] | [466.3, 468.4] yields -0.16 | 4.74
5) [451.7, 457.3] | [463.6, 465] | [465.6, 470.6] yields -0.03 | 4.67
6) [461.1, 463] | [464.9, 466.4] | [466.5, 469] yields -0.10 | 4.67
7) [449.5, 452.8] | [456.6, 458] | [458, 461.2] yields -0.08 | 4.82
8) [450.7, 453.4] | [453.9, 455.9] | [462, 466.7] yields 0.09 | 4.8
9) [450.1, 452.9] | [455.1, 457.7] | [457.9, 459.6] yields -0.08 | 4.73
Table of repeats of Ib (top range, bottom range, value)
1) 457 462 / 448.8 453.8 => 1.07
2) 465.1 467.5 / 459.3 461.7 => 0.97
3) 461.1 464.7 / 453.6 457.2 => 1.06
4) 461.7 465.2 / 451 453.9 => 1.07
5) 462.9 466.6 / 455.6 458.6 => 1.02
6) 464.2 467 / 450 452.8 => 1.08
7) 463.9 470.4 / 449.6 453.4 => 1.06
